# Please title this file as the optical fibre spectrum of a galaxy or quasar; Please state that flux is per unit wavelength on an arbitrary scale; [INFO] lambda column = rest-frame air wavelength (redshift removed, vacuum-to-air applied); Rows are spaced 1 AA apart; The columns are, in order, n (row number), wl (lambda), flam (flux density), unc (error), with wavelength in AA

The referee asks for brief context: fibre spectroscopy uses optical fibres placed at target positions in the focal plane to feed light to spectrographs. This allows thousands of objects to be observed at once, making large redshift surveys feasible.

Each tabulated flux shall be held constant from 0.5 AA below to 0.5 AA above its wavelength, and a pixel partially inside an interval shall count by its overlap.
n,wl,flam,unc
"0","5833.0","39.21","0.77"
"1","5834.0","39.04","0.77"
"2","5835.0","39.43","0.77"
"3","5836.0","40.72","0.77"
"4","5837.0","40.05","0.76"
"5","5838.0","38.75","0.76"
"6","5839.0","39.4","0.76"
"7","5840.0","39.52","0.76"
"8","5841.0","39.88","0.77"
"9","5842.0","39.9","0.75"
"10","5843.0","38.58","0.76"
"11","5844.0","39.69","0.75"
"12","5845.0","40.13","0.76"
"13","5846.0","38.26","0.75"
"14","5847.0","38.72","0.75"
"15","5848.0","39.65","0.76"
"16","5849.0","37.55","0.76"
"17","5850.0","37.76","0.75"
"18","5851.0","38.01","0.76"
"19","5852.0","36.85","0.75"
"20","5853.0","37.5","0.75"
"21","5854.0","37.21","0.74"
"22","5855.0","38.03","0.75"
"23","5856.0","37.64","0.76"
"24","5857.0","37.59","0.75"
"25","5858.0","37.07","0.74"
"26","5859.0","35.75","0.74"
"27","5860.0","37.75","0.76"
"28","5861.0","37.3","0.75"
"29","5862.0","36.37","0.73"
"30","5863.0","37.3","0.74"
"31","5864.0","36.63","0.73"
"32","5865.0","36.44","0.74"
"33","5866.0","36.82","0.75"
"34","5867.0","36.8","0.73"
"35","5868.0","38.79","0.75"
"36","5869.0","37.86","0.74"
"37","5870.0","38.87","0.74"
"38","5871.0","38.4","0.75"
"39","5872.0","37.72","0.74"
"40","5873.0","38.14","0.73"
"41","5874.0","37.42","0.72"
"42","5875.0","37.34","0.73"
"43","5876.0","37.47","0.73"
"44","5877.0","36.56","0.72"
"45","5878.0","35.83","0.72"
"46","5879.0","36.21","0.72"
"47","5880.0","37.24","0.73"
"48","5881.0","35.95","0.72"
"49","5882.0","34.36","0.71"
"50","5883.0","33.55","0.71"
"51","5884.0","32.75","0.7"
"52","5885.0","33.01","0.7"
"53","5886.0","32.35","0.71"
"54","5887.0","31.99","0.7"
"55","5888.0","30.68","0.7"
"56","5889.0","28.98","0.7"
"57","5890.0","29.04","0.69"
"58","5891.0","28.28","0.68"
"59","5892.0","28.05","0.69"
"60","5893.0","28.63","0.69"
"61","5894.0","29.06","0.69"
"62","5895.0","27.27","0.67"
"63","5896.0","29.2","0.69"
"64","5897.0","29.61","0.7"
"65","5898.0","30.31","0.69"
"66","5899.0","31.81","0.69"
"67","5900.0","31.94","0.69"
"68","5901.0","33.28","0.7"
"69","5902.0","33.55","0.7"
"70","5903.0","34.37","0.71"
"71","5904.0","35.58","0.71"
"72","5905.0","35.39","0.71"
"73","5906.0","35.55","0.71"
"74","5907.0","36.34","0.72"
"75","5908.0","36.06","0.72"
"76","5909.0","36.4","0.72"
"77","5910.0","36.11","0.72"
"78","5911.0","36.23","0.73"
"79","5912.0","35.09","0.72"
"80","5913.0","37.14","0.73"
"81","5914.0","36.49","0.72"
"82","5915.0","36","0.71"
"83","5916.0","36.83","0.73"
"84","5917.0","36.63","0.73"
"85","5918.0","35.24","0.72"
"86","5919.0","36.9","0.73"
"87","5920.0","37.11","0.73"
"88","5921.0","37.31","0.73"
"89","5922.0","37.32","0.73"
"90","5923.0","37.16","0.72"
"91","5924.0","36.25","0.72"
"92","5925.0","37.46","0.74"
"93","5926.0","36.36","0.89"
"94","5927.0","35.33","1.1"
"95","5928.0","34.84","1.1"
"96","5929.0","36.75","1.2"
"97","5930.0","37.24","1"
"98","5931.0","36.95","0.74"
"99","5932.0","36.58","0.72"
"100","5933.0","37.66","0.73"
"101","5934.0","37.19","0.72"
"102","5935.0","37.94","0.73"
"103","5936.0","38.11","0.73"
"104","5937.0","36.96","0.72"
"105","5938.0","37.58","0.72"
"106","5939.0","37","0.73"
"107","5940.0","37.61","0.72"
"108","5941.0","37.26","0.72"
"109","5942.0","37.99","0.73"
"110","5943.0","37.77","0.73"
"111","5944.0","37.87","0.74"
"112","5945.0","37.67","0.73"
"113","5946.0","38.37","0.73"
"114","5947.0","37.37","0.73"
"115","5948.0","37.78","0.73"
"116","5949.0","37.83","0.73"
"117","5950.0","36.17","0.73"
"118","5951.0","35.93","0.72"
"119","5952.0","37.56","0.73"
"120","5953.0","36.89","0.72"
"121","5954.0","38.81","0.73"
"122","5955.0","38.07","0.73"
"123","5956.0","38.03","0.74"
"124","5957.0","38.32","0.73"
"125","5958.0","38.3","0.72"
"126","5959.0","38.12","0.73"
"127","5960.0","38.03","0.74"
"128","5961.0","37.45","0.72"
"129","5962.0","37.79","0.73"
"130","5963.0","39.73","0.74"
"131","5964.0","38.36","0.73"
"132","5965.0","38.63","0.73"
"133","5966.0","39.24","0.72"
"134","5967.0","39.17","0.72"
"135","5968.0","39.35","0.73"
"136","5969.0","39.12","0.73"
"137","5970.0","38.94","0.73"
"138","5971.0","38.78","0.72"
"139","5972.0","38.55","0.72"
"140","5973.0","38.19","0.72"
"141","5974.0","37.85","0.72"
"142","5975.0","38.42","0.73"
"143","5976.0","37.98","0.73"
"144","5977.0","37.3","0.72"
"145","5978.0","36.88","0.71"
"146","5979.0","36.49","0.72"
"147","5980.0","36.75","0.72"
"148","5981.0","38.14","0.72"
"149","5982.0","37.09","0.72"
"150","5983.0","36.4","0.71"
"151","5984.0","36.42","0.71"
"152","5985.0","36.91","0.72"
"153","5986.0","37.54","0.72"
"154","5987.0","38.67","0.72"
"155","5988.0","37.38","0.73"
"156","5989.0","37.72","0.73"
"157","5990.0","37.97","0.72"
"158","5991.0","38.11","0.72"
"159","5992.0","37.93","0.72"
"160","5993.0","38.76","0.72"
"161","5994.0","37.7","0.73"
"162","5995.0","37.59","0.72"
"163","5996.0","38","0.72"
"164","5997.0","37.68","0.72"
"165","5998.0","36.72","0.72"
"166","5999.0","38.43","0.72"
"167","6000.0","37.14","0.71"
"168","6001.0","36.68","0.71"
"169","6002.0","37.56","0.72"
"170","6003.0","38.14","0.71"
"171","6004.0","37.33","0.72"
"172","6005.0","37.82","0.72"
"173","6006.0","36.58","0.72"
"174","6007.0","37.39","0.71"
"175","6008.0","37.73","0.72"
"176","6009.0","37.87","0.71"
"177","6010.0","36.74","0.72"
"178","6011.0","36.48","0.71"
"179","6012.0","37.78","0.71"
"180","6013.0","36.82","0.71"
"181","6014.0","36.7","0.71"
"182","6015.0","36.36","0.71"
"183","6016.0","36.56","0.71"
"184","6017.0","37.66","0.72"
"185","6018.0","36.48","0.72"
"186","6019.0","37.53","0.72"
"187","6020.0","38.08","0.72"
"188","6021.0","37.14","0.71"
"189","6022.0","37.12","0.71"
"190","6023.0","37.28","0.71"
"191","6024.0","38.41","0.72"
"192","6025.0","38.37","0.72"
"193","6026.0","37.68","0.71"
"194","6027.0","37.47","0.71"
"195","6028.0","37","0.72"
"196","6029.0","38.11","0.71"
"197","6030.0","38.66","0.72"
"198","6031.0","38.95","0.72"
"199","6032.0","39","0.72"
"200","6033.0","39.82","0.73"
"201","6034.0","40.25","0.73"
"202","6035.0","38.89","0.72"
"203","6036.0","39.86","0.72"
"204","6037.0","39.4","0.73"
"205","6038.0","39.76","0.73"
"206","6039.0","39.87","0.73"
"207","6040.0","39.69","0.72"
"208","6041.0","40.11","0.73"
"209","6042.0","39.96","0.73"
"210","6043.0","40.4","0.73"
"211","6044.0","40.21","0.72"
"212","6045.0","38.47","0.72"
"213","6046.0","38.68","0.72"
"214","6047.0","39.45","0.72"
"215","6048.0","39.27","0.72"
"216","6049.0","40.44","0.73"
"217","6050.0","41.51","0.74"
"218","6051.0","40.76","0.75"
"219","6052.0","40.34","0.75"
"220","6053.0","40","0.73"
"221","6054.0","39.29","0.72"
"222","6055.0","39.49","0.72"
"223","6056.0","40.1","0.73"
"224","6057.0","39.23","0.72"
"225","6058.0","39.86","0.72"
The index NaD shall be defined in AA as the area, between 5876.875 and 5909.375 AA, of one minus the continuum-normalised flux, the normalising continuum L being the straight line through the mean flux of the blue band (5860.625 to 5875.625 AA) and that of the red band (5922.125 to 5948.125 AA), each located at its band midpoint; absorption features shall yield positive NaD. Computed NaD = 4.1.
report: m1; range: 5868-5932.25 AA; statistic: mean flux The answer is 34.7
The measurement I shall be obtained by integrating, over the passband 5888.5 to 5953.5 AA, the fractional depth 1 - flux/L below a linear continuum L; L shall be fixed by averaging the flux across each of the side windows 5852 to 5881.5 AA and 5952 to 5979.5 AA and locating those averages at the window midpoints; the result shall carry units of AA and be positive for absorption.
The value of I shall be 4.3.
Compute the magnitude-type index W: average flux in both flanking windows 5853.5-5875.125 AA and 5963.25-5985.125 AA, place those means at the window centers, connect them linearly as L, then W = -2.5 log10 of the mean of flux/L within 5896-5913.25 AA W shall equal 0.10 mag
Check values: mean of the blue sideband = 37.4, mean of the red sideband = 38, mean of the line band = 34.2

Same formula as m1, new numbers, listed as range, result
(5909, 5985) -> 37.4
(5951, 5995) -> 38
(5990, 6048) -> 38.1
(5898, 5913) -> 34.8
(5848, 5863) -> 37.4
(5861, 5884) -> 36.8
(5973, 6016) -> 37.4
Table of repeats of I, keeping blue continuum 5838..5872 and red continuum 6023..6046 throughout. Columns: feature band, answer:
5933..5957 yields 0.6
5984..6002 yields 0.5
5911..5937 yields 1.2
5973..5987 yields 0.5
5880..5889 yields 1.2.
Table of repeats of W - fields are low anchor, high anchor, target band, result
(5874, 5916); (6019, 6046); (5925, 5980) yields -0.06 mag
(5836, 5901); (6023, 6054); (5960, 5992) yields 0.00 mag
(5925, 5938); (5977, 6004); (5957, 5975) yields -0.04 mag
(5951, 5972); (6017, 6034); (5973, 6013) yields 0.02 mag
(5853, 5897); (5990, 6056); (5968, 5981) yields -0.02 mag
